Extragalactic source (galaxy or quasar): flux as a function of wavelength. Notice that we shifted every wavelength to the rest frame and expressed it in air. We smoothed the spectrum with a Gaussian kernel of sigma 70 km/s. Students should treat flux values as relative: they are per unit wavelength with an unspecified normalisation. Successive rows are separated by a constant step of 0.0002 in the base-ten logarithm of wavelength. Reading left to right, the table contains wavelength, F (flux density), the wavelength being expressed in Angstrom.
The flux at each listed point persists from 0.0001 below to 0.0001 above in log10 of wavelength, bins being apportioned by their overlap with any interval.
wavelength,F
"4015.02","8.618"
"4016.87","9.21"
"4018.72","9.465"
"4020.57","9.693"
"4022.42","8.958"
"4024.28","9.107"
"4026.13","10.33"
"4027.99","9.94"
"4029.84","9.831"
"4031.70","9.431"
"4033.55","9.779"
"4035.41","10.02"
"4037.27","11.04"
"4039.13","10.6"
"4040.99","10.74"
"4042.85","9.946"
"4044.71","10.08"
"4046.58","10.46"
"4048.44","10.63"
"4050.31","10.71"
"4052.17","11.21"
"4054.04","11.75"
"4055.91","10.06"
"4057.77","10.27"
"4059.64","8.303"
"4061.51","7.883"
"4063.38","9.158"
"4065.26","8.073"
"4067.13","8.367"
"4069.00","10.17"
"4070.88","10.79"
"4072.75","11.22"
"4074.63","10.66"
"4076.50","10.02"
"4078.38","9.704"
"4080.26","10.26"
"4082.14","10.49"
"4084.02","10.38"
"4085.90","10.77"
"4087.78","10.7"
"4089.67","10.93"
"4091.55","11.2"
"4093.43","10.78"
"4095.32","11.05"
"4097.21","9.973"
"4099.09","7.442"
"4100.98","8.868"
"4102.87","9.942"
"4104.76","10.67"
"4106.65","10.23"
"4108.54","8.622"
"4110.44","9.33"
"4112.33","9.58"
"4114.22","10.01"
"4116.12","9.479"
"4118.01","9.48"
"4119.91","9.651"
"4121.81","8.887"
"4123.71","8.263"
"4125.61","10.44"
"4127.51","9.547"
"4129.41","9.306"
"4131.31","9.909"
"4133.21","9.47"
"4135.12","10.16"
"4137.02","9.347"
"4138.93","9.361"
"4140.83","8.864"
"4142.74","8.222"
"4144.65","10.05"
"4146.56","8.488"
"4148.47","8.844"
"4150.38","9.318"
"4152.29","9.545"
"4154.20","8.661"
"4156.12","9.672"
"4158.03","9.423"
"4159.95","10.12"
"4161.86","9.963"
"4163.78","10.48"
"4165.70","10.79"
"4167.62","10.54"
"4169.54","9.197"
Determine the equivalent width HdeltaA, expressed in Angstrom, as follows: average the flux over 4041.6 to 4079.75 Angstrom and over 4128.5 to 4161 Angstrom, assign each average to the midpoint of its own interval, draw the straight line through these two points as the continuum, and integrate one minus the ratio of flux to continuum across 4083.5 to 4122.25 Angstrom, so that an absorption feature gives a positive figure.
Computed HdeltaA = -1.0 Angstrom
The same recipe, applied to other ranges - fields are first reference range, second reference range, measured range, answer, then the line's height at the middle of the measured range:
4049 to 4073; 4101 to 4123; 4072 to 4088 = -1.19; 9.73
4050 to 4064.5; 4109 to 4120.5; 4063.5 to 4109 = -1.66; 9.7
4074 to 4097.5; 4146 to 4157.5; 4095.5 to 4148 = 1.89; 9.77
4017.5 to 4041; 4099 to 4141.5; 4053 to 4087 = -0.77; 9.7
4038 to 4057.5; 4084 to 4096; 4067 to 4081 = 0.67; 10.8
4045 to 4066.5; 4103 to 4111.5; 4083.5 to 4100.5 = -0.96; 9.76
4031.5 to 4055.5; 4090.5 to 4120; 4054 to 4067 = 1.50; 10.3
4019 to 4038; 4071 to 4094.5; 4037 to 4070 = 0.67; 10.2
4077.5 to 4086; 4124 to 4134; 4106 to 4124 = 0.84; 9.83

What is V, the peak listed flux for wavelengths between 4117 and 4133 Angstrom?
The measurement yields 10.44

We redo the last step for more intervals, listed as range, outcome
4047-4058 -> 11.75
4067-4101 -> 11.22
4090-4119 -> 11.2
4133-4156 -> 10.16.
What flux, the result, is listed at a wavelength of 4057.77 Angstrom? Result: 10.27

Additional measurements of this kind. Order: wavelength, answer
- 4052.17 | 11.21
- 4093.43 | 10.78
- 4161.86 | 9.963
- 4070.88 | 10.79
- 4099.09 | 7.442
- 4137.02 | 9.347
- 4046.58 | 10.46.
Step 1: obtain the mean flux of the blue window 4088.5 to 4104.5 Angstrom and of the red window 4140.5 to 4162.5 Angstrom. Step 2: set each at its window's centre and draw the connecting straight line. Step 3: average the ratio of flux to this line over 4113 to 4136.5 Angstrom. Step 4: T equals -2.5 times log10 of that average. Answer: 0.01 mag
